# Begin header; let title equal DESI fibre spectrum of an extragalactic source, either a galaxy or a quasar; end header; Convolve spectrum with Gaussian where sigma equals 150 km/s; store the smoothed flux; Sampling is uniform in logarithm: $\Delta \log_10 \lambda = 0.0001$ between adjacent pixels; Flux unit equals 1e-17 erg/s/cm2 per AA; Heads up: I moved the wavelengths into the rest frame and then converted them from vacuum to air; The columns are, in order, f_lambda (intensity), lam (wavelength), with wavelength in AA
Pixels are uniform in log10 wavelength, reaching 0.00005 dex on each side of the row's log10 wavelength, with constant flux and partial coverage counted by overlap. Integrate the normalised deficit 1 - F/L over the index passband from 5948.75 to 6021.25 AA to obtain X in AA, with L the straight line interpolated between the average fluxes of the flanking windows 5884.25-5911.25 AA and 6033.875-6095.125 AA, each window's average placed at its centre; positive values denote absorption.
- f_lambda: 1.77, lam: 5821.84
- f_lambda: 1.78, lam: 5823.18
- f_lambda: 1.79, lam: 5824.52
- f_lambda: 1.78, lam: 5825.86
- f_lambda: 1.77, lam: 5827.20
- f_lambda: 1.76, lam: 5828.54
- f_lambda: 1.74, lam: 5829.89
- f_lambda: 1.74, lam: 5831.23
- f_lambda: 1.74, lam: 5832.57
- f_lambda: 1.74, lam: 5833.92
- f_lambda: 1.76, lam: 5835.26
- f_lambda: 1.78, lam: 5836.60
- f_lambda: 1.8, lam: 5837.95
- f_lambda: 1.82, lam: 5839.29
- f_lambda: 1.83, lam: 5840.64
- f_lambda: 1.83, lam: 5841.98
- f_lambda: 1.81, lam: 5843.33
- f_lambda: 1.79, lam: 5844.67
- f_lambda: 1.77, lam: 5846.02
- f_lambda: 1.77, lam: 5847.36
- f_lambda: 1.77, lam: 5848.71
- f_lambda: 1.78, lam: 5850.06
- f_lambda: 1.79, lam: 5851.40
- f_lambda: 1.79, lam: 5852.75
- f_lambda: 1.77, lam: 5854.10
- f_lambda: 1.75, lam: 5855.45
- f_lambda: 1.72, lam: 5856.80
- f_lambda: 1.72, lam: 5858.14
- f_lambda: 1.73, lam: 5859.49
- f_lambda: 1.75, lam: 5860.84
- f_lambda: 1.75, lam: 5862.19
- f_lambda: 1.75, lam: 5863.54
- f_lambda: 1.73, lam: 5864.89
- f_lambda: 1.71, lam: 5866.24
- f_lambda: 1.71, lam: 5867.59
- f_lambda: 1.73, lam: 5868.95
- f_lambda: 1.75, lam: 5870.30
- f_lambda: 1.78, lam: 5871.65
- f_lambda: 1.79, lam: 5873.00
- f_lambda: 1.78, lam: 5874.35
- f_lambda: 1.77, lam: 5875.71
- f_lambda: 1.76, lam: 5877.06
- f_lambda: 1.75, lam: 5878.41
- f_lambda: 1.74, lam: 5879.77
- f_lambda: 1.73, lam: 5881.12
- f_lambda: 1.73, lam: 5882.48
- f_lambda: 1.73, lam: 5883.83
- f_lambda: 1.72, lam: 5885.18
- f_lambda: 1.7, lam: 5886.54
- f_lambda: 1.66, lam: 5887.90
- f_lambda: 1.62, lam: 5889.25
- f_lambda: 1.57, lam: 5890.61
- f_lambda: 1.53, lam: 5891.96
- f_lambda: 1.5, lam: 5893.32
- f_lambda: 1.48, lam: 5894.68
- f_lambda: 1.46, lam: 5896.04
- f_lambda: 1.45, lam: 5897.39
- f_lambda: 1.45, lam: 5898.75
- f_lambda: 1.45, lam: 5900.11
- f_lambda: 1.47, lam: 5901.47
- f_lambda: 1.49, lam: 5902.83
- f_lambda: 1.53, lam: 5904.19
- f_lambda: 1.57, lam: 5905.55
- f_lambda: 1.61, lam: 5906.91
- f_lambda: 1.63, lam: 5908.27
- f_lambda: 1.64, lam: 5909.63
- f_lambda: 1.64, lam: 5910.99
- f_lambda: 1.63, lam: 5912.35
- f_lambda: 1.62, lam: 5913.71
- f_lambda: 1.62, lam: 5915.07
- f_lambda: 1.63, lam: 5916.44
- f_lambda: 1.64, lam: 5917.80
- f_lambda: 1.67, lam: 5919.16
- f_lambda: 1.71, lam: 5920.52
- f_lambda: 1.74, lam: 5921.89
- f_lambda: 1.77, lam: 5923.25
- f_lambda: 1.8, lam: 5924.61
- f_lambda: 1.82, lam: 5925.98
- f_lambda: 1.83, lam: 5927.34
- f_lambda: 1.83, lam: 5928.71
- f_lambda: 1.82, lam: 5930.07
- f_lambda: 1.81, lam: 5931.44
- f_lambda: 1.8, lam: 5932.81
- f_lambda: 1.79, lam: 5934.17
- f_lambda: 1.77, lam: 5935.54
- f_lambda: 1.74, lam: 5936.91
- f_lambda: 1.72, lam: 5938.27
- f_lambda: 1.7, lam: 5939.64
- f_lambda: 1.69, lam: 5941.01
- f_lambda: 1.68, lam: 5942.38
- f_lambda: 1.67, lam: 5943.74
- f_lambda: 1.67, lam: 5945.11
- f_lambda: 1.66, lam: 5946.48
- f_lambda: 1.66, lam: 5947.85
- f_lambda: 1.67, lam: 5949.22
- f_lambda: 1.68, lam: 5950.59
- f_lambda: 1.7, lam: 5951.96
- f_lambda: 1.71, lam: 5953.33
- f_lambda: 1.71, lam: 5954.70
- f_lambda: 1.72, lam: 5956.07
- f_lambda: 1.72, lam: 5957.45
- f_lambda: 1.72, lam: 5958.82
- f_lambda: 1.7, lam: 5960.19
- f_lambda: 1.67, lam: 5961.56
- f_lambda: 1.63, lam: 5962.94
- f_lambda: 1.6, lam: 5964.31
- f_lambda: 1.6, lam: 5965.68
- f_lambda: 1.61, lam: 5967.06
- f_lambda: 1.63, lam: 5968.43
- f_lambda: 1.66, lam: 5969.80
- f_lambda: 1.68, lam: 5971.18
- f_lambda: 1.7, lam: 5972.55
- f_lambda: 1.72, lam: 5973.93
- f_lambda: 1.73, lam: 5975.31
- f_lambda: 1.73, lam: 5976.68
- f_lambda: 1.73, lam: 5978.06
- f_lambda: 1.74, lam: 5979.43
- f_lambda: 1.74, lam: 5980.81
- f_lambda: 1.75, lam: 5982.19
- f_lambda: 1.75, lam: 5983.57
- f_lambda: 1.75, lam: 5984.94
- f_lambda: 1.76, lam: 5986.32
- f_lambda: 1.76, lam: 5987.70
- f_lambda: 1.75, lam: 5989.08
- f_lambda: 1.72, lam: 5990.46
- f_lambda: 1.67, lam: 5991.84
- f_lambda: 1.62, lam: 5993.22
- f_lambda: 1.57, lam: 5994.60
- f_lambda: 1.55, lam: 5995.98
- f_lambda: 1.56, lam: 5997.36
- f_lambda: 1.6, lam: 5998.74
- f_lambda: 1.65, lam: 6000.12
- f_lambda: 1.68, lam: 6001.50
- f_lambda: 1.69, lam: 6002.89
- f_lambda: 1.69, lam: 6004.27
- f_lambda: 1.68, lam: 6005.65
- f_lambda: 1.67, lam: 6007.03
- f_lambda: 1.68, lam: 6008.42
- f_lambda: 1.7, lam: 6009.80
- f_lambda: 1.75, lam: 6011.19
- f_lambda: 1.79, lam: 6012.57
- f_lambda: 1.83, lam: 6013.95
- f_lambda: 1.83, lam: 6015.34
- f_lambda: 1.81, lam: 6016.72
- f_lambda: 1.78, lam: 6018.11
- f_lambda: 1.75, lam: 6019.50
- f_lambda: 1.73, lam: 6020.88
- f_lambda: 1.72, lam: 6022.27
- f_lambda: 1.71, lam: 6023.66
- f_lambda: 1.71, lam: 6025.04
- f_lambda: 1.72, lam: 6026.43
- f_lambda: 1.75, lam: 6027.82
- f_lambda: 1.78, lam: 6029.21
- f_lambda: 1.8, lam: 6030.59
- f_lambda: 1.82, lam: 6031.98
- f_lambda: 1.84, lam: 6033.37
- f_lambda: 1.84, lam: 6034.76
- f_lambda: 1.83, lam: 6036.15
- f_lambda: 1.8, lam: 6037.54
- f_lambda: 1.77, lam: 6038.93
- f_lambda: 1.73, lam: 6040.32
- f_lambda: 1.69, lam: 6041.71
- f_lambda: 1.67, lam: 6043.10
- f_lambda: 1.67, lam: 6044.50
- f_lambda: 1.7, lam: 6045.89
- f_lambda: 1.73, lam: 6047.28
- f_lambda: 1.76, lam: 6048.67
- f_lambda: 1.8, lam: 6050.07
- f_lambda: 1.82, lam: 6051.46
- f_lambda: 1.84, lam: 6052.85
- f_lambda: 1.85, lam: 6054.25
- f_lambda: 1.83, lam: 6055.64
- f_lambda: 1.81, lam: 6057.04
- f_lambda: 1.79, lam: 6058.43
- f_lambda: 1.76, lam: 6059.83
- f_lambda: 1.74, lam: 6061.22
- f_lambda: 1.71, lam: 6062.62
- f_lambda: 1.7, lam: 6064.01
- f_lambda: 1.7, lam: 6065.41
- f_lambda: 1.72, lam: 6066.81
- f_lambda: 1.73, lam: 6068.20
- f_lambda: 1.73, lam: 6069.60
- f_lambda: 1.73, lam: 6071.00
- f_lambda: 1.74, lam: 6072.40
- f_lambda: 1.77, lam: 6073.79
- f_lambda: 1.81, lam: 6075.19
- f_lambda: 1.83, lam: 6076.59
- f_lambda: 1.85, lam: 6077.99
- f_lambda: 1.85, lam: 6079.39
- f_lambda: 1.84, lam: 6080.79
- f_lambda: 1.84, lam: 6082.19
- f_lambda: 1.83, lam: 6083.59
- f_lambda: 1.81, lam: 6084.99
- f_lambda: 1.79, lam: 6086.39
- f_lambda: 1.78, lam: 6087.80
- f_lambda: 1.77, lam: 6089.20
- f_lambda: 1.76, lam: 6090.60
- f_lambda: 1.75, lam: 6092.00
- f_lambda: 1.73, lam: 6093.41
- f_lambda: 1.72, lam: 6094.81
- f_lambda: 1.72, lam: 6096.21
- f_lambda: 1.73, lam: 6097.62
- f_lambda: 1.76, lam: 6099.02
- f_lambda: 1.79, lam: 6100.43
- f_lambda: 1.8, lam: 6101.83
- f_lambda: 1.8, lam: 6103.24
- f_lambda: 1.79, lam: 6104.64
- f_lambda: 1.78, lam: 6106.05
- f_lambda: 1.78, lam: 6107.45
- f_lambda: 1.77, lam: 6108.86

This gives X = -1.2 AA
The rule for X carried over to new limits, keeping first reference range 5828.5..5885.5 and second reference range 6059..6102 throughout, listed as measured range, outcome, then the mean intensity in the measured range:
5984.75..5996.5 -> 0.54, 1.68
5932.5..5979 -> 1.86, 1.69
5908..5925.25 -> 0.87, 1.67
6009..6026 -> 0.07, 1.76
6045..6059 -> -0.20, 1.79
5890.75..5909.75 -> 2.64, 1.52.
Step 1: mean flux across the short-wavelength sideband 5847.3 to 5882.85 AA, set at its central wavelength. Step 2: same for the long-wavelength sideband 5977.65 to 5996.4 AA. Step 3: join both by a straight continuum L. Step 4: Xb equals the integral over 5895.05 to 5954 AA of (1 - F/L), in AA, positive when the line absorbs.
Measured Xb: 2.2 AA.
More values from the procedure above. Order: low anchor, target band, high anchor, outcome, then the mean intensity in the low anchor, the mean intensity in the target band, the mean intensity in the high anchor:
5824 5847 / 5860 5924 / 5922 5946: 4.2 AA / 1.78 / 1.65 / 1.76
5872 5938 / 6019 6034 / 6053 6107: -0.1 AA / 1.67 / 1.76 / 1.78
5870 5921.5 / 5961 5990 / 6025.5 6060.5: 0.2 AA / 1.63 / 1.7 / 1.78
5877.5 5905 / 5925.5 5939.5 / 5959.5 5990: -1.2 AA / 1.59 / 1.79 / 1.7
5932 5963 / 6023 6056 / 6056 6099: -0.4 AA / 1.71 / 1.77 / 1.77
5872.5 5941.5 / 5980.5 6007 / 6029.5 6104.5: 0.7 AA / 1.67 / 1.68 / 1.77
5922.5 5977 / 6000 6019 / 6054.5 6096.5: 0.1 AA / 1.71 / 1.73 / 1.77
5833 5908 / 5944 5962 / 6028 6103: 0.4 AA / 1.69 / 1.69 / 1.77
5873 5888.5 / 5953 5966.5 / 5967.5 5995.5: 0.3 AA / 1.74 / 1.68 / 1.71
